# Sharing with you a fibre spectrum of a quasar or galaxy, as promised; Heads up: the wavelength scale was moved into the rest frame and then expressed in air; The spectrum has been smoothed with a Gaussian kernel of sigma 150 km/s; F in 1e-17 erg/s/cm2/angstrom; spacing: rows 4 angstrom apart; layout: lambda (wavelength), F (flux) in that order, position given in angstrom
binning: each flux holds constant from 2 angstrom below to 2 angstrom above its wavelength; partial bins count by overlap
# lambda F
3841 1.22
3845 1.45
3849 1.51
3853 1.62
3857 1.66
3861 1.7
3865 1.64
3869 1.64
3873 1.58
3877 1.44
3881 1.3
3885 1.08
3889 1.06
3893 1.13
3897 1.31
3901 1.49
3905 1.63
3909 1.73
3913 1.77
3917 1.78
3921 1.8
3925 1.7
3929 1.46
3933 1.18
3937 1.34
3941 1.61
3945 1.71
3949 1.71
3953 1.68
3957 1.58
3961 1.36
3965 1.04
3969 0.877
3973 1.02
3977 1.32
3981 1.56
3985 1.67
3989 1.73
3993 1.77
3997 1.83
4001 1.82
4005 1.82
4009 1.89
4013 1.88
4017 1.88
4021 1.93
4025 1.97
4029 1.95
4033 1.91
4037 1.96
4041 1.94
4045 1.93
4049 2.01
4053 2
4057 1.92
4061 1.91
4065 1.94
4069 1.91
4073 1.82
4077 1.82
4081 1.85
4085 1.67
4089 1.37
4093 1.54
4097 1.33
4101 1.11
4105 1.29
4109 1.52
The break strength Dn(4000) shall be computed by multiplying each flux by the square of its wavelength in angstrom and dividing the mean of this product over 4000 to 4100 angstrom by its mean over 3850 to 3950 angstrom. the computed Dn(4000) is 1.3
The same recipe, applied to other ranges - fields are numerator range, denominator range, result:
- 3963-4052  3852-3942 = 1.21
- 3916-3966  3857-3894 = 1.12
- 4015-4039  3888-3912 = 1.45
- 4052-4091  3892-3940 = 1.28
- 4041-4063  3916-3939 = 1.36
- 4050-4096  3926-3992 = 1.32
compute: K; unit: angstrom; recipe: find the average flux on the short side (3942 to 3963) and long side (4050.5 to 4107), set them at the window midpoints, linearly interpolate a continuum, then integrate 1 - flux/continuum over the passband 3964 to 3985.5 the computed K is 5.22 angstrom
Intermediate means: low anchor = 1.61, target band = 1.23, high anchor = 1.68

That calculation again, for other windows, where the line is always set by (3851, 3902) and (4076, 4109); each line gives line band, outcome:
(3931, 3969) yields 0.4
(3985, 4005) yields -4.3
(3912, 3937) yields -2.4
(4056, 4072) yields -4.7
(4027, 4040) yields -4.1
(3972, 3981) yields 1.1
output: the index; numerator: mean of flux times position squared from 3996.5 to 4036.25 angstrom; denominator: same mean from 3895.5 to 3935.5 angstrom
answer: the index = 1.3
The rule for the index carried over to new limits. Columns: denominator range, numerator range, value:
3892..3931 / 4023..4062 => 1.31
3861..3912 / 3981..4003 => 1.28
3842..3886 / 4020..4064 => 1.41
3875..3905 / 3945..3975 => 1.09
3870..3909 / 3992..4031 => 1.46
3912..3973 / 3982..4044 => 1.30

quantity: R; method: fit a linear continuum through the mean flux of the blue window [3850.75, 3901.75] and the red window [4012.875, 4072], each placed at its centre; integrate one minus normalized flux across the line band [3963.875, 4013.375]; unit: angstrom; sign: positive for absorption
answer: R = 6.30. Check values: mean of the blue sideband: 1.43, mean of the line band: 1.55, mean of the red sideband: 1.94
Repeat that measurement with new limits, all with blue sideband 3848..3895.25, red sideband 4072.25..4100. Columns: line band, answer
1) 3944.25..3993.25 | 2.2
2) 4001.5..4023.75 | -4.8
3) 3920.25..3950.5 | -1.2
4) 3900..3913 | -1.6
